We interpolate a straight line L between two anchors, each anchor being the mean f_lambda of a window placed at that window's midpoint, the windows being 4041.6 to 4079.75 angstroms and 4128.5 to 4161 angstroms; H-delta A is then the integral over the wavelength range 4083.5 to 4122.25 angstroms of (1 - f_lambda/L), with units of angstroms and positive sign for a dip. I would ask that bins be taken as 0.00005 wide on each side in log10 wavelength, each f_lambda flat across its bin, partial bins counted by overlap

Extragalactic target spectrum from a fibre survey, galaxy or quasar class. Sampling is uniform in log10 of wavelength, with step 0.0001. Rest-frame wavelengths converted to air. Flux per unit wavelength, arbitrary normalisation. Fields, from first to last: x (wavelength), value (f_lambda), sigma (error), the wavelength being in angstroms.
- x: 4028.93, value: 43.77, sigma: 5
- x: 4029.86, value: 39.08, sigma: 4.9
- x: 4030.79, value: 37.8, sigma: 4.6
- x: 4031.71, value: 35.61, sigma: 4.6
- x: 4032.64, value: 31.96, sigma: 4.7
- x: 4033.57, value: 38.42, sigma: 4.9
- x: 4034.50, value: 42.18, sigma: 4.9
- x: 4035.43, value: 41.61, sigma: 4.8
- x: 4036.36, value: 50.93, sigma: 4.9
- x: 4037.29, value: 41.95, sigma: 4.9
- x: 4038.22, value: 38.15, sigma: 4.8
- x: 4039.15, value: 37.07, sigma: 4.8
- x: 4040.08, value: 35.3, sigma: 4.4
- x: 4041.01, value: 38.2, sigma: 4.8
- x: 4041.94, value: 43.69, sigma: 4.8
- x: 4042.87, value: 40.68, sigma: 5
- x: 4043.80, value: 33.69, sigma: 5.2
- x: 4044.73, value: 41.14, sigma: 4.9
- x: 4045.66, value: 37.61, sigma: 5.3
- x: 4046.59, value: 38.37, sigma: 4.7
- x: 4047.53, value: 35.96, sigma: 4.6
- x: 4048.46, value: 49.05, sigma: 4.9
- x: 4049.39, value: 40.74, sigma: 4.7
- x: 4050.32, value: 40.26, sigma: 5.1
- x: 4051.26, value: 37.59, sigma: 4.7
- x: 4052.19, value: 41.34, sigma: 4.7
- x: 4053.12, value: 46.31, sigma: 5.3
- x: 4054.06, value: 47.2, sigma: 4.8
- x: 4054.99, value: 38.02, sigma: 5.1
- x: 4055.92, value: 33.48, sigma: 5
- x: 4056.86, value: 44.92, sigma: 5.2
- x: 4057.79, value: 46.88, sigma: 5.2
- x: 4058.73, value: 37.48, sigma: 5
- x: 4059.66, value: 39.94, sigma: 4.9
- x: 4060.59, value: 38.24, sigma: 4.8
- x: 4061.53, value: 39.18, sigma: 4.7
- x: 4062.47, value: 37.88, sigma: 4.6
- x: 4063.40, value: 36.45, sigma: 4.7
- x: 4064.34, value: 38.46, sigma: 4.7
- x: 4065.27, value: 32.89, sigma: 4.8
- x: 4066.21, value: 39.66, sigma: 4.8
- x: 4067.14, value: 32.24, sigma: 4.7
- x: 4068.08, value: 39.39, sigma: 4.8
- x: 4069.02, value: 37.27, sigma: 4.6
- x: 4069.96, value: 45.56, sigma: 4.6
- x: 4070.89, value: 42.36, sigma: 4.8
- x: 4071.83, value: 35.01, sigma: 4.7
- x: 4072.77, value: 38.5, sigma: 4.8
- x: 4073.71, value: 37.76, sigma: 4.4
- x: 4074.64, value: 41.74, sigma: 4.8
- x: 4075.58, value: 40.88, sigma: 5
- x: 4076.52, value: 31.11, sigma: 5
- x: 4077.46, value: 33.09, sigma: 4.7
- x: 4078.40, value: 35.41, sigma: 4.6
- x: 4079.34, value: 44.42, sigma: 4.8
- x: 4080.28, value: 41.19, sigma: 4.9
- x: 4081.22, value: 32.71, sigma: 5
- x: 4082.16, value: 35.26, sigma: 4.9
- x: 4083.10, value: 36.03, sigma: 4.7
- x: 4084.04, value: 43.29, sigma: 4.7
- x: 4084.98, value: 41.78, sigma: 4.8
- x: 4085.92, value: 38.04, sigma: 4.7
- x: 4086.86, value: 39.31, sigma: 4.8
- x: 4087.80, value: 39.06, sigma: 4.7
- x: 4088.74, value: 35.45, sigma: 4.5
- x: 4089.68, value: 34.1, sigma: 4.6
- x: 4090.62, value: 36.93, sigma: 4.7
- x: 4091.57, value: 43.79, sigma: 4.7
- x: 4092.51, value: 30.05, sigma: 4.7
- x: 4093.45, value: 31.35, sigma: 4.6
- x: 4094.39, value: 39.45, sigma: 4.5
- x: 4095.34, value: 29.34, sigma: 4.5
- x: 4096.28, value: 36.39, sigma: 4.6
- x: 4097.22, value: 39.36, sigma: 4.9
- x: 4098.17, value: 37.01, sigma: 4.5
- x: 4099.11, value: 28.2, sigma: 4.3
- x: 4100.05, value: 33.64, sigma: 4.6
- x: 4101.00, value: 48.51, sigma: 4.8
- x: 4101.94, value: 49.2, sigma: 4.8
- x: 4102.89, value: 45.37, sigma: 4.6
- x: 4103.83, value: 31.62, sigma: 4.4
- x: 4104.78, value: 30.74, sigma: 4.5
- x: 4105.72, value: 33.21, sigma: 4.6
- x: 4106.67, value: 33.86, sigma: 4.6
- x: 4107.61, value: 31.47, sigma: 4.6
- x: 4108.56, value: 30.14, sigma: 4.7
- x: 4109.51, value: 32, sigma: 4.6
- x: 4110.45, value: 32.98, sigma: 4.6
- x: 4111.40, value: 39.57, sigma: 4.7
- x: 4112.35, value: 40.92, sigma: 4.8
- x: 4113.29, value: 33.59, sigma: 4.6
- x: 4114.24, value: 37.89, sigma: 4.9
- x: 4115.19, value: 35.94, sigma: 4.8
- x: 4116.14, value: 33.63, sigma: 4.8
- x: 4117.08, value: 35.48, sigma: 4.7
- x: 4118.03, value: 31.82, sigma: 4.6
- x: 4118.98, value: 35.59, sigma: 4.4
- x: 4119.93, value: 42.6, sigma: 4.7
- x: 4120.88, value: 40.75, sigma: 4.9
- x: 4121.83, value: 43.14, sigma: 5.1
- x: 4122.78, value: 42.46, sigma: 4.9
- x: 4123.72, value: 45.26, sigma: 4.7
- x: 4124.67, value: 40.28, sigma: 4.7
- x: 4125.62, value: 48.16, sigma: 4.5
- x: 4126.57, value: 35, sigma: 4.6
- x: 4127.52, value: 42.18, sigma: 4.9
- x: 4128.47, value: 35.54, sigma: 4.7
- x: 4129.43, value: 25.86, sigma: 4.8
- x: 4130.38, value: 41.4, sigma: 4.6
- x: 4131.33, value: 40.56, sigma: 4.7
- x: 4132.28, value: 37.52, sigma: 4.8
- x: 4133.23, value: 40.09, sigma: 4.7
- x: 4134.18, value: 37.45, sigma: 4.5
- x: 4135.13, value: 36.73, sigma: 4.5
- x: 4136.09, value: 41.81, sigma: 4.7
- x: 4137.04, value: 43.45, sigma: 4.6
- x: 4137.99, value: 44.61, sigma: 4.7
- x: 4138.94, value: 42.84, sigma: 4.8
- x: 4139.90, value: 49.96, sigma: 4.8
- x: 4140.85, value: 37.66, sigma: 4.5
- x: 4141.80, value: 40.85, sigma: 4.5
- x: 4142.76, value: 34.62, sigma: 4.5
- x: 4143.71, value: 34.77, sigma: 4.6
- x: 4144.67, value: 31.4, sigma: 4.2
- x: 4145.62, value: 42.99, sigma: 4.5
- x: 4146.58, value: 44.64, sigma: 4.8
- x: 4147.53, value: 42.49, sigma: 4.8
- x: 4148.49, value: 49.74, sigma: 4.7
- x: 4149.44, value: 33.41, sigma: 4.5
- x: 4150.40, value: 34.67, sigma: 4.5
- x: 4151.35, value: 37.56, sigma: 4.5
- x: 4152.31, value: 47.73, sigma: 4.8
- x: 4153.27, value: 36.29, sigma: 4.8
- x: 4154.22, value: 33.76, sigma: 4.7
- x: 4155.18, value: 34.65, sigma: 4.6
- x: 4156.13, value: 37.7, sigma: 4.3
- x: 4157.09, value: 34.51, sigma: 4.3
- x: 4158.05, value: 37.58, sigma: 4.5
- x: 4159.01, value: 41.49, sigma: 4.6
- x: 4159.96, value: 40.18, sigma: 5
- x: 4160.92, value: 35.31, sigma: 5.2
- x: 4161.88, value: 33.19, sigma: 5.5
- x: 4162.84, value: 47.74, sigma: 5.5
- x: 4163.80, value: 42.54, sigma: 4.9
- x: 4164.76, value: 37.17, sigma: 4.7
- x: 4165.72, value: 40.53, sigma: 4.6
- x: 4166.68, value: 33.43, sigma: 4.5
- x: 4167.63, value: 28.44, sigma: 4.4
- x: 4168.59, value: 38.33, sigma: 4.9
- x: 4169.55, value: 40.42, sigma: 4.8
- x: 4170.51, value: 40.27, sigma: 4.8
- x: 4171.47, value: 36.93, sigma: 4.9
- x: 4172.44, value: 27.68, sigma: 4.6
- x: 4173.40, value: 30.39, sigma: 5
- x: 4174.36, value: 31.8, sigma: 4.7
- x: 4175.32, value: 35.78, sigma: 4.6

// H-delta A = 2.39 angstroms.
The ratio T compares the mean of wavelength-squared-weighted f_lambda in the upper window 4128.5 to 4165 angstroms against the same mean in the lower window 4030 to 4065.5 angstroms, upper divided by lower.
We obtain 1.0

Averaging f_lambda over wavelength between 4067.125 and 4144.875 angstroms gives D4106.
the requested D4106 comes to 37.8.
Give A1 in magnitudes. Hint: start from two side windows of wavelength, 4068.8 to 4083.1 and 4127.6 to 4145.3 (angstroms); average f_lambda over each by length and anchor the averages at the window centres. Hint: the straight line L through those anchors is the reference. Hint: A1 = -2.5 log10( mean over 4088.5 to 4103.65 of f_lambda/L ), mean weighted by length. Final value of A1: 0.030 mag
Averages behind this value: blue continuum 38.1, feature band 37.3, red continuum 38.8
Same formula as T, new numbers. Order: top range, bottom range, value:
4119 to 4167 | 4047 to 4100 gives 1.07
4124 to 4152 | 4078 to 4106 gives 1.09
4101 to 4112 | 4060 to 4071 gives 0.96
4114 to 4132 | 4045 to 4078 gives 1.01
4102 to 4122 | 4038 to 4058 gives 0.92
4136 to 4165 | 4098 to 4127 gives 1.08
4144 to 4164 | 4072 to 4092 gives 1.06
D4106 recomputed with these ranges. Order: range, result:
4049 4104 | 38.5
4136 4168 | 39.1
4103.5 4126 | 36.8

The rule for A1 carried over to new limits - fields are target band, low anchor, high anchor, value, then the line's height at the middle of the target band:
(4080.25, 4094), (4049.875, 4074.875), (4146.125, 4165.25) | 0.06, 39.4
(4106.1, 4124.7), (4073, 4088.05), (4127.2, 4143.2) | 0.06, 39.1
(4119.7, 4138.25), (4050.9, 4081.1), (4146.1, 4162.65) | -0.04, 38.8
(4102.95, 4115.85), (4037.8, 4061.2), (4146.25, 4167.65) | 0.14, 39.3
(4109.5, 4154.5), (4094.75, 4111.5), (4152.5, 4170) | -0.07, 36.6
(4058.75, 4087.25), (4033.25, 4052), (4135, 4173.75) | 0.04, 39.7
